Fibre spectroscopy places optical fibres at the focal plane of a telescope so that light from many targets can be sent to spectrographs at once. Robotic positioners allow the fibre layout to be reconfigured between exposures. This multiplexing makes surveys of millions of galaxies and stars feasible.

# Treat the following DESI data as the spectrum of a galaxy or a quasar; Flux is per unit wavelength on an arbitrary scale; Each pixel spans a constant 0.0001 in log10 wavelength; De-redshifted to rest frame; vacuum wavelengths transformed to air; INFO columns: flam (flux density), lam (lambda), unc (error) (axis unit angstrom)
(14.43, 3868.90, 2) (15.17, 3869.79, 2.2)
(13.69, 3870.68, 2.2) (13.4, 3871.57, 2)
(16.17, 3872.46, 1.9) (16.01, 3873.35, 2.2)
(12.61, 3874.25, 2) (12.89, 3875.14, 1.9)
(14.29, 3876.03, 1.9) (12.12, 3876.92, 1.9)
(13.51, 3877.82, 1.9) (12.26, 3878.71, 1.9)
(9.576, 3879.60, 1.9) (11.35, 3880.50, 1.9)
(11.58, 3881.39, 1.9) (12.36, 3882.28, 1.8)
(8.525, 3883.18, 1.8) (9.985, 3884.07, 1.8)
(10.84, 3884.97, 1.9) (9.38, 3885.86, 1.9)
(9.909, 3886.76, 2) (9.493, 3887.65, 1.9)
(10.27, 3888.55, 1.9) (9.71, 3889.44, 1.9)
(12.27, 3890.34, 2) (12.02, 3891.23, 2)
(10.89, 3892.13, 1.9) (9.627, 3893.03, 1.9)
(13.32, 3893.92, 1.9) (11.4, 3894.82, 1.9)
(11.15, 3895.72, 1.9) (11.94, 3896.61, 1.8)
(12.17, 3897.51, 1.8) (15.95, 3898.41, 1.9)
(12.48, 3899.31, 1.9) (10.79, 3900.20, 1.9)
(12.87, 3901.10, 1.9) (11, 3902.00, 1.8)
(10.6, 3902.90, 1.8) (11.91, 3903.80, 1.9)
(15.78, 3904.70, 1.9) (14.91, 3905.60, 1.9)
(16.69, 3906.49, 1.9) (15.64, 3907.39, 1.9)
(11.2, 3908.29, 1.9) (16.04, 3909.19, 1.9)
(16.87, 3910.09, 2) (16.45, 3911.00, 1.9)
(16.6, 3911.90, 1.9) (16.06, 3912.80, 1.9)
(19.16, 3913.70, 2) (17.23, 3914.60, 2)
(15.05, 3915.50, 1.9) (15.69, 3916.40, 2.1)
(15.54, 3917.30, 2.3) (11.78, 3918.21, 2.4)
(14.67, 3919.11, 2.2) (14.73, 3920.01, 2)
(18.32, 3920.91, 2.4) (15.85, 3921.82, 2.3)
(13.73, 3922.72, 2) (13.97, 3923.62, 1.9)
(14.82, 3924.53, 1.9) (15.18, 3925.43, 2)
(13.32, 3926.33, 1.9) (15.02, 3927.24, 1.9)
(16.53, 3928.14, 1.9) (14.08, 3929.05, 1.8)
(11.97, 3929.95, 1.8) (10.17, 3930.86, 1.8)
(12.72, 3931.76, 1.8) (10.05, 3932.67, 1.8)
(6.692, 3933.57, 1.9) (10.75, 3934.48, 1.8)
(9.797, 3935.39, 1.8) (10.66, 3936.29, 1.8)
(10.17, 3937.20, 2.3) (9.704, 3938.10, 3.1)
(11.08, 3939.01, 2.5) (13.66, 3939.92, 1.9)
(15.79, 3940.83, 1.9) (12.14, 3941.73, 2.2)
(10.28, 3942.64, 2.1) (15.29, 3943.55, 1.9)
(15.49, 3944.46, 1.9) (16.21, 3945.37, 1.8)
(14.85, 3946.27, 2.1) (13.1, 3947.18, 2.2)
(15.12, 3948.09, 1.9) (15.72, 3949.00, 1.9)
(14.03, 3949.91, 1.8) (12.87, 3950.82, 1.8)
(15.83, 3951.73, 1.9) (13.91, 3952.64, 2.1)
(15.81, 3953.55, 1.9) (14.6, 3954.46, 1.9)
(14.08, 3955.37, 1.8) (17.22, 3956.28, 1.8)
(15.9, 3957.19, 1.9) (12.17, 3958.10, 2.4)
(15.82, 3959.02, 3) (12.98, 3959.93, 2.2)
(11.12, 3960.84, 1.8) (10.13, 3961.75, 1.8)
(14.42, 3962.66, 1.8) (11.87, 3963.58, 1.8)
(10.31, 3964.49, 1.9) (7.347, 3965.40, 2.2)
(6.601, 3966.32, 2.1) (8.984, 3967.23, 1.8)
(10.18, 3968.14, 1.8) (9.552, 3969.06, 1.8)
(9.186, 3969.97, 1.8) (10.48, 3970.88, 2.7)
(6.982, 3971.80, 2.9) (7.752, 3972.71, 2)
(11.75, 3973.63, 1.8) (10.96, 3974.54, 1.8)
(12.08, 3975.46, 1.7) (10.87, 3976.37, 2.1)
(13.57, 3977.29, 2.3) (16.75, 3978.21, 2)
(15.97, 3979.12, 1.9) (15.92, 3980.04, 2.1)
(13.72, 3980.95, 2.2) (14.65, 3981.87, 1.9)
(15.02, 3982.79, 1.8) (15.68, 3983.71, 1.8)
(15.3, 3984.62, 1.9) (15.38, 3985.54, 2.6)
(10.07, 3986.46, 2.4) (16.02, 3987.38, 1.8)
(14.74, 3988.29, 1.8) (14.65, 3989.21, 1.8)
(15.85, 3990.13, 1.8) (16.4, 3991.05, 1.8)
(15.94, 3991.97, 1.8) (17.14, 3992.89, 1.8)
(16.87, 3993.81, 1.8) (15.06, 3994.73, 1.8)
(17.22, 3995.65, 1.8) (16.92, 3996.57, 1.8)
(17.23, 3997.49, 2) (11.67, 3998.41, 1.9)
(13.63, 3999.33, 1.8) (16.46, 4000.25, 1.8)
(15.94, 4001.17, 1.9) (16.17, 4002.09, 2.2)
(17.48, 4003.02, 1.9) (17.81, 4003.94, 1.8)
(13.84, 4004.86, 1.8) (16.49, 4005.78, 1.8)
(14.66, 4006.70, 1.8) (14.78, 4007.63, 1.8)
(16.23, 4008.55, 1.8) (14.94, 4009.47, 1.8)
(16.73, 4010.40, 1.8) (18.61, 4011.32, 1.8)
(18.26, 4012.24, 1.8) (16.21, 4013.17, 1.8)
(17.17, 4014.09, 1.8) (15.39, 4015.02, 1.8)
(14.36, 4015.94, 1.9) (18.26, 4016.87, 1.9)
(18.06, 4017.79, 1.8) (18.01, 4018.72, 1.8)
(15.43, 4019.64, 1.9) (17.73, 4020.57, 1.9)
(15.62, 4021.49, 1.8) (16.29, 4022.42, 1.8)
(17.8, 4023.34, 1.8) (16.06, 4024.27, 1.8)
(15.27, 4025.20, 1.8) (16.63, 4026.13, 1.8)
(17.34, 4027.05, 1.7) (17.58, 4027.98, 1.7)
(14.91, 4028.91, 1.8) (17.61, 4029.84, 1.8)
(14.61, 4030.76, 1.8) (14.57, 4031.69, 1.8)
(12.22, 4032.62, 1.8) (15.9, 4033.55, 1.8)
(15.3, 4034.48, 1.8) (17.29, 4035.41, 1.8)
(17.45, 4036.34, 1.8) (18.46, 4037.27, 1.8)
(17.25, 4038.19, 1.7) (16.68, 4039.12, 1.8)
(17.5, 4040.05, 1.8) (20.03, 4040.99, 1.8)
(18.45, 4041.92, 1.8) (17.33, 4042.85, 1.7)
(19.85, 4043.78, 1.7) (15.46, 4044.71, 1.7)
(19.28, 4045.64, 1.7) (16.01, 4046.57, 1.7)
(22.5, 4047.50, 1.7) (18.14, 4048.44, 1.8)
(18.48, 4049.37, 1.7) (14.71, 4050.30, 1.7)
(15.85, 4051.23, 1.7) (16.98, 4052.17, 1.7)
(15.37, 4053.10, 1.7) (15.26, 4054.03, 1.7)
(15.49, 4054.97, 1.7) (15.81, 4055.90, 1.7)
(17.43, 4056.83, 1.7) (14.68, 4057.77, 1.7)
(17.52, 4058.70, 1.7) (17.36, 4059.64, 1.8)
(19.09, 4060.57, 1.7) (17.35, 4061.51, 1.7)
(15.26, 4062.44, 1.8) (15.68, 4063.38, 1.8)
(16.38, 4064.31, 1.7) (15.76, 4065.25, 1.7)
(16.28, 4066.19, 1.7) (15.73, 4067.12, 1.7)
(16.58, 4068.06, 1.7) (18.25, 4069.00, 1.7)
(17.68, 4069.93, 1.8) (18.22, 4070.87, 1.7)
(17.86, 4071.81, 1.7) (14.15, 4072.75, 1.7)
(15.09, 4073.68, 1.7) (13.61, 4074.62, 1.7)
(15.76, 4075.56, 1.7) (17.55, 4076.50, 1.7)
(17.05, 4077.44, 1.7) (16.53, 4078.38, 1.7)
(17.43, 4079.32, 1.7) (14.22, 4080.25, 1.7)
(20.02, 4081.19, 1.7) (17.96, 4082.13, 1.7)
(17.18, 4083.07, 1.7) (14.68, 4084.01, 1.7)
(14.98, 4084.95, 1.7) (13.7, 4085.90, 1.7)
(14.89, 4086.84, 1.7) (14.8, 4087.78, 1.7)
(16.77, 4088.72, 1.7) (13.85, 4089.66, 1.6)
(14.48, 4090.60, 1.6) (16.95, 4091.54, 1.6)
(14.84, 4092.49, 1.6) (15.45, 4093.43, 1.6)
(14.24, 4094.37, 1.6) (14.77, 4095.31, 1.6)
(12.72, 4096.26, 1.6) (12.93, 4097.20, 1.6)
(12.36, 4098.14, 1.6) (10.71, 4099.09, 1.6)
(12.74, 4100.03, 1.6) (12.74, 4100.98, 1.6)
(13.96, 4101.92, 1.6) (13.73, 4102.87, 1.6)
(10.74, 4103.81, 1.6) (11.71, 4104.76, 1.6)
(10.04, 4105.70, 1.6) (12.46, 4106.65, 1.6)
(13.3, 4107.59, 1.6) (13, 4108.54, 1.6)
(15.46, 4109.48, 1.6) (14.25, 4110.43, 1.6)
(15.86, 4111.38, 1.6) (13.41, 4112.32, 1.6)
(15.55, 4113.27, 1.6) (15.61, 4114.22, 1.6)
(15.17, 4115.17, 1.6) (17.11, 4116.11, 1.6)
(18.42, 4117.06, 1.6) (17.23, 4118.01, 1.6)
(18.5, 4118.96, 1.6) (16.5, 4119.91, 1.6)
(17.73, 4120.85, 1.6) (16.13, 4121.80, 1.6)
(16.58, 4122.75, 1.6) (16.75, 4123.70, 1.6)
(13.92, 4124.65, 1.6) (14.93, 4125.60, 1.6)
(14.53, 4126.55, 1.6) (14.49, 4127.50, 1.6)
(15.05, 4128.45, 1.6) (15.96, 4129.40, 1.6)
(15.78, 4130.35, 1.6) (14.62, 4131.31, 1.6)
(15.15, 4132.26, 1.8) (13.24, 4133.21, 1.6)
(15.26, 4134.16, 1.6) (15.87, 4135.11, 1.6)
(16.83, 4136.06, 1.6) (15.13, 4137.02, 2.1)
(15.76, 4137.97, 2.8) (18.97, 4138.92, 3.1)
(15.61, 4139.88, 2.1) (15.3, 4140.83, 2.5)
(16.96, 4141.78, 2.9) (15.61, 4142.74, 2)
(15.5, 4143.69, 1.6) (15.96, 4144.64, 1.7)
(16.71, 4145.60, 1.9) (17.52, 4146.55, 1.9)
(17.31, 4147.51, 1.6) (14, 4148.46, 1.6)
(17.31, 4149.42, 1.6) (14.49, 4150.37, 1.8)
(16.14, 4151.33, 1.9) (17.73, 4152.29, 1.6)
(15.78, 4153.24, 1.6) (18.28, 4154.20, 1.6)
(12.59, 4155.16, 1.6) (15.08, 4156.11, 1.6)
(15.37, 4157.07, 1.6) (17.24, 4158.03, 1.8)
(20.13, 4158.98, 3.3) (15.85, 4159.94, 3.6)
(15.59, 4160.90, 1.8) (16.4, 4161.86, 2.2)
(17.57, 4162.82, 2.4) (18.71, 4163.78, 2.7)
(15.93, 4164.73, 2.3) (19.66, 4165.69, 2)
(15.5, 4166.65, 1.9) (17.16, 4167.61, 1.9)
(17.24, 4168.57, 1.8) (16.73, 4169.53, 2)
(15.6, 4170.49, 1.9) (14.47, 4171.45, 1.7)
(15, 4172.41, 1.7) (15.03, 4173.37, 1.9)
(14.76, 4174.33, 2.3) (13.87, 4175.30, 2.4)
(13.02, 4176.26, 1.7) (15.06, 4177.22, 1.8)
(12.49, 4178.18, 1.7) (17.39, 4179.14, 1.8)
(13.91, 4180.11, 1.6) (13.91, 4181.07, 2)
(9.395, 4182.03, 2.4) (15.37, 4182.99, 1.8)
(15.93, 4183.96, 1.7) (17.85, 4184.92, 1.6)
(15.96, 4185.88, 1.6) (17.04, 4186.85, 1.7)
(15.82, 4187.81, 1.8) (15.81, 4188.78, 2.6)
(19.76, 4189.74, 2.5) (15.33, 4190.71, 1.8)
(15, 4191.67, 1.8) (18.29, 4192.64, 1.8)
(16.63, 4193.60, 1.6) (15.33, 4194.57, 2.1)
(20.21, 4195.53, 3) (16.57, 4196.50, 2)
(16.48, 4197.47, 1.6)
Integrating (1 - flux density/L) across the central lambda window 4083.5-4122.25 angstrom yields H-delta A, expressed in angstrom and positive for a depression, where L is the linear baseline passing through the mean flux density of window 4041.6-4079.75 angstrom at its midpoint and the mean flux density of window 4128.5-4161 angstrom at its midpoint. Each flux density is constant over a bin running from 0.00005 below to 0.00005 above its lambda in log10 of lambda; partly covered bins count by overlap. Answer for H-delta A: 4.5 angstrom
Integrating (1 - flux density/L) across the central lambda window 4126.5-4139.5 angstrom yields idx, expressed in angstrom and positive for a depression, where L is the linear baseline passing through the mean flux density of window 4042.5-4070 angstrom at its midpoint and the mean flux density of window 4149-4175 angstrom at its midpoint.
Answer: 0.8 angstrom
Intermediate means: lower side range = 16.9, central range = 15.5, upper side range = 16.3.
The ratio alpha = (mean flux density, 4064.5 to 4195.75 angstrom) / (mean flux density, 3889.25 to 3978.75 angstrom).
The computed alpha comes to 1.2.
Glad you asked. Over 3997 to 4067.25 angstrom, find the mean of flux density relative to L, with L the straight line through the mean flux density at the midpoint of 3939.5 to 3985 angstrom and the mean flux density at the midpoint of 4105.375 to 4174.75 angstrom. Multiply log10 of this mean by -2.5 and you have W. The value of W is -0.17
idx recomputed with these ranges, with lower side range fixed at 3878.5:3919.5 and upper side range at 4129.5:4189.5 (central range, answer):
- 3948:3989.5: 2.32 angstrom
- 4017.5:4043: -4.11 angstrom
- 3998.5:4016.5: -2.40 angstrom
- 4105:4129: 0.17 angstrom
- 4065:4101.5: -1.12 angstrom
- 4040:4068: -4.58 angstrom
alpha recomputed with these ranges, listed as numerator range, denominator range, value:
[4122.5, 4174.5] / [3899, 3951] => 1.16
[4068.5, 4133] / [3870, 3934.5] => 1.15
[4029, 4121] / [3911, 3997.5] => 1.16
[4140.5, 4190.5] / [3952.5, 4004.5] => 1.17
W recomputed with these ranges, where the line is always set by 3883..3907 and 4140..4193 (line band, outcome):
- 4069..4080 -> -0.138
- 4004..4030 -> -0.203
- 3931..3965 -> -0.036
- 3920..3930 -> -0.217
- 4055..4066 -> -0.156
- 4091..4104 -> 0.101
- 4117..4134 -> -0.034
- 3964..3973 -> 0.417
